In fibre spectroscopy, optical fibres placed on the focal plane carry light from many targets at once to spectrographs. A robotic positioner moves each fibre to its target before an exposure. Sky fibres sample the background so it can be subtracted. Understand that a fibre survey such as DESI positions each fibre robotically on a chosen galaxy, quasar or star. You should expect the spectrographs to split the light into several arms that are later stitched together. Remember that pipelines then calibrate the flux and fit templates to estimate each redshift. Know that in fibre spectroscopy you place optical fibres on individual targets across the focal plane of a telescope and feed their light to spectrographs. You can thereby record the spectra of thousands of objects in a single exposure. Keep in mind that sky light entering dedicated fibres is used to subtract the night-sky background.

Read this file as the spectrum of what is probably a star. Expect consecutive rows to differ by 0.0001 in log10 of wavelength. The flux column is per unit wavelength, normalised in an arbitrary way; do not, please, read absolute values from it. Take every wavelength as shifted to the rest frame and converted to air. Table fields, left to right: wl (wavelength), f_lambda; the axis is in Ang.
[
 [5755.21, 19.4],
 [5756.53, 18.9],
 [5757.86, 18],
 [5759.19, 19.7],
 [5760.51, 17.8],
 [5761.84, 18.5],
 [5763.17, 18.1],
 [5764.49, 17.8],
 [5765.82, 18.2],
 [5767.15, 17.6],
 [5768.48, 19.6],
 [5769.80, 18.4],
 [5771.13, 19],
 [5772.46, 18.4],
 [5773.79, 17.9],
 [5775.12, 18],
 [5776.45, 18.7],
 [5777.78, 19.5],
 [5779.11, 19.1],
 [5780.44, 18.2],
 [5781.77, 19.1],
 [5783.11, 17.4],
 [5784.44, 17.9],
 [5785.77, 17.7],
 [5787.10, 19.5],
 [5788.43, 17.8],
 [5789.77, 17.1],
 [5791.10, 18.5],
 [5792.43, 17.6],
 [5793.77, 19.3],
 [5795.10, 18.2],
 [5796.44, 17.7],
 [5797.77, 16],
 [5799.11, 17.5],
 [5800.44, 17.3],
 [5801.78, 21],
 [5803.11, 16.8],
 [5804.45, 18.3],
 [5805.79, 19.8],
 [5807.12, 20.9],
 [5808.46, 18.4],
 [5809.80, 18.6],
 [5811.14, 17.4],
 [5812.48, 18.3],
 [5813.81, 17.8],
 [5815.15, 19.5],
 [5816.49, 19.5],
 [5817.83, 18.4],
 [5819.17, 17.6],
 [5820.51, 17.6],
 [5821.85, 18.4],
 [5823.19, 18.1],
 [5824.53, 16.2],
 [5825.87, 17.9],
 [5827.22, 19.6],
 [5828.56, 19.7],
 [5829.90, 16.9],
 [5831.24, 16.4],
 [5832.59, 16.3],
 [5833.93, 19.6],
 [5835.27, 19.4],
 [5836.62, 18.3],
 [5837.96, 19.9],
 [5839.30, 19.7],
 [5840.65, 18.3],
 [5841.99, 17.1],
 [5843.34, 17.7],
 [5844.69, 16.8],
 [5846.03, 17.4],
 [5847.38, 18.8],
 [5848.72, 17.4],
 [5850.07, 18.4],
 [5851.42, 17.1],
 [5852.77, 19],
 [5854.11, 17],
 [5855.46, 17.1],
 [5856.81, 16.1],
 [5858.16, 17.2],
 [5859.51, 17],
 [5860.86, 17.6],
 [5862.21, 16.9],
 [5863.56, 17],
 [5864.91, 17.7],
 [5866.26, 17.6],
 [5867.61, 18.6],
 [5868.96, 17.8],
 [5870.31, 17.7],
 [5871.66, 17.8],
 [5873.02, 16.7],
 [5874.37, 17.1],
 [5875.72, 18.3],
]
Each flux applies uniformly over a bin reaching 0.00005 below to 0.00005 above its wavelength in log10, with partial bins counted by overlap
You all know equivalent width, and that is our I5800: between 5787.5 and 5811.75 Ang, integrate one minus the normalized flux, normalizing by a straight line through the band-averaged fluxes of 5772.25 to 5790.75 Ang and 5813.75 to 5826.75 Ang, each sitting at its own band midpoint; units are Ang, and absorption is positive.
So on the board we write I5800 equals 0.0 Ang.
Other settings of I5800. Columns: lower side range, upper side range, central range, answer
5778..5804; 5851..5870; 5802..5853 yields -1.47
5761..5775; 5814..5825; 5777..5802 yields 0.11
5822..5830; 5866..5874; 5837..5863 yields 0.28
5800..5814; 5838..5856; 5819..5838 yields 0.17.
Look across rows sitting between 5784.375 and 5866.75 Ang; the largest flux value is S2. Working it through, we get 21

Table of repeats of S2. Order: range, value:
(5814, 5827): 19.5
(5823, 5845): 19.9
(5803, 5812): 20.9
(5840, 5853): 19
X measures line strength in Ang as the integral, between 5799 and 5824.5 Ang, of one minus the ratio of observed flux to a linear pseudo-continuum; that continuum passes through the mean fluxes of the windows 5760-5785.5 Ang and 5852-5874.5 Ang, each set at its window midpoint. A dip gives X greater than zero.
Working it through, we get -0.70 Ang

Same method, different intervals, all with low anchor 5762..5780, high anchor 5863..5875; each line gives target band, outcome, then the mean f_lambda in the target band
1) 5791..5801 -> 0.29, 17.7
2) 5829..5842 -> -0.29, 18.3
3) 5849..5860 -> 0.21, 17.4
